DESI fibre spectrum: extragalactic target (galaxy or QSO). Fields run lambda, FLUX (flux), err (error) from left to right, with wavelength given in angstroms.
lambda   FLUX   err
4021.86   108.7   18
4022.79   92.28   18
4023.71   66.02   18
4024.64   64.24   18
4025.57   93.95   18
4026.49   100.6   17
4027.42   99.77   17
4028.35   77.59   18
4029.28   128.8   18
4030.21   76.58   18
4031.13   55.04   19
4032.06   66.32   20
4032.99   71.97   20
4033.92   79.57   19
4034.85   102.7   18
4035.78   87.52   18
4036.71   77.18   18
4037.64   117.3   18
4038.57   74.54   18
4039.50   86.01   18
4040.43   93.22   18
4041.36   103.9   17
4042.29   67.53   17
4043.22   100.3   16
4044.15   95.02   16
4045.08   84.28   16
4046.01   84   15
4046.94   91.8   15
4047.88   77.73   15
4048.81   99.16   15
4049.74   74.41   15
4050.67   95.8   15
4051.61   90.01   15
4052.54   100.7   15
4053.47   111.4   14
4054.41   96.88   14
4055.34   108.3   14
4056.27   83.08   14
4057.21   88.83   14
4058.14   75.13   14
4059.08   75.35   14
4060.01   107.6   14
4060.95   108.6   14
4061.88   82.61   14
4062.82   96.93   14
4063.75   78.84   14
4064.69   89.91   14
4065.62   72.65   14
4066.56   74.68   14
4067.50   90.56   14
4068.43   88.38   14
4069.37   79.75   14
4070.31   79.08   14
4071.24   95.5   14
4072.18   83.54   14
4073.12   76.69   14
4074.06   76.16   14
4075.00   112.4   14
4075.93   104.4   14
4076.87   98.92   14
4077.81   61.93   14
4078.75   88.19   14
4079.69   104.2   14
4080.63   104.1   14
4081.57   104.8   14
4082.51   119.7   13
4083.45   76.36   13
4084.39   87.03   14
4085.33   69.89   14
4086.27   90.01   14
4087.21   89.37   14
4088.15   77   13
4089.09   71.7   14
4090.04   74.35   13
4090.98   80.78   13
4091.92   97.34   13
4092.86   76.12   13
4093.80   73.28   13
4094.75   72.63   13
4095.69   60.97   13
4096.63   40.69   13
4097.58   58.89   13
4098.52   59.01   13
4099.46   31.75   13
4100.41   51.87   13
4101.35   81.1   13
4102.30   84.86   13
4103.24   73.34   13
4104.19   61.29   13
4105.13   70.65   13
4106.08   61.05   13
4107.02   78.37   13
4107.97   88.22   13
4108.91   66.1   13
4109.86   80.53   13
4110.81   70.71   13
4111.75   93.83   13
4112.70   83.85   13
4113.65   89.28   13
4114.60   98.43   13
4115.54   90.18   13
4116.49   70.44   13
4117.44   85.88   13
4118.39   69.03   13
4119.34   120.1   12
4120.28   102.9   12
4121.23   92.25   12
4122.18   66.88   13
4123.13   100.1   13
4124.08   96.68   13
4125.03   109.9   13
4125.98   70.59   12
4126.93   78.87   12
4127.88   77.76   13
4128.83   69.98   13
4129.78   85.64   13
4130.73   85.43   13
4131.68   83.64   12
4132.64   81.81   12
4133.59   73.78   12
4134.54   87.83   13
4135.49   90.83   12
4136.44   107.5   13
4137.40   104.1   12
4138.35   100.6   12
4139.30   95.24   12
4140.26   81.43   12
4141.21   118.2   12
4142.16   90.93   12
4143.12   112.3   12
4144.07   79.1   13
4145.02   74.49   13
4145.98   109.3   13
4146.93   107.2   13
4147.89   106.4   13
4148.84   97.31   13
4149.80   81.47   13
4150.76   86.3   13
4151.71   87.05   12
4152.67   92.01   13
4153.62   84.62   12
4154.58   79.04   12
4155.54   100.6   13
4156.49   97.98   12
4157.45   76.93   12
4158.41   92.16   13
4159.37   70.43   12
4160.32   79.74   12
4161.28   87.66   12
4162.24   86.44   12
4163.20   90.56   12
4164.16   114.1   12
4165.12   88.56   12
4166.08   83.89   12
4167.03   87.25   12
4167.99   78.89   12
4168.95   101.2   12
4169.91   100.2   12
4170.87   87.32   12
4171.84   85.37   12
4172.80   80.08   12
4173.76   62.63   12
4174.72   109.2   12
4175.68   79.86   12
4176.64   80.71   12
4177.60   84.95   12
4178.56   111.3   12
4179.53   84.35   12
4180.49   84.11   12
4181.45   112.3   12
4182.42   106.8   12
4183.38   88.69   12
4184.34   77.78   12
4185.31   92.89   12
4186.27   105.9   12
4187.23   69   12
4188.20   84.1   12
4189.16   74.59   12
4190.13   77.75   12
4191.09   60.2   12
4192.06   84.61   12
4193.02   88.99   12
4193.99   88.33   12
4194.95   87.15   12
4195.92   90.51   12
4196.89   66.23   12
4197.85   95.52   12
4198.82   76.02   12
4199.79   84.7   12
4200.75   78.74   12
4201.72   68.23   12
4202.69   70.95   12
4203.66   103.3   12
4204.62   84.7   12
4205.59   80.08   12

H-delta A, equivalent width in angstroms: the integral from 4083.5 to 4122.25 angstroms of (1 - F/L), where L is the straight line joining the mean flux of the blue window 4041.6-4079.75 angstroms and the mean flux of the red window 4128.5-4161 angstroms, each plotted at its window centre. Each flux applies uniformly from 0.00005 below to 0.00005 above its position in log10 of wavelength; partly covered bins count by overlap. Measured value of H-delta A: 5.6 angstroms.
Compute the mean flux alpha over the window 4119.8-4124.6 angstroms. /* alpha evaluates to 92.1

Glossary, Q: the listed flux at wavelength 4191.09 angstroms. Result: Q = 60.2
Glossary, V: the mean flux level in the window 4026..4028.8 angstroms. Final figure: 92.8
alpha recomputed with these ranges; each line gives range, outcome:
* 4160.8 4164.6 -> 94.4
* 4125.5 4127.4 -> 74.8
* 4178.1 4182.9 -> 99.5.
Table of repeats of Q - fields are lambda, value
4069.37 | 79.75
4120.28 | 102.9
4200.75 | 78.74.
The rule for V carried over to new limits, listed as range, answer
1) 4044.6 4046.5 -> 84.5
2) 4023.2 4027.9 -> 85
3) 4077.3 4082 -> 92.5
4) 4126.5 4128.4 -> 78.1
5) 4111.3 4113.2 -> 88.5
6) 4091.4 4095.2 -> 79.9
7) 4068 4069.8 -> 83.9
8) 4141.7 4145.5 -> 89.2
